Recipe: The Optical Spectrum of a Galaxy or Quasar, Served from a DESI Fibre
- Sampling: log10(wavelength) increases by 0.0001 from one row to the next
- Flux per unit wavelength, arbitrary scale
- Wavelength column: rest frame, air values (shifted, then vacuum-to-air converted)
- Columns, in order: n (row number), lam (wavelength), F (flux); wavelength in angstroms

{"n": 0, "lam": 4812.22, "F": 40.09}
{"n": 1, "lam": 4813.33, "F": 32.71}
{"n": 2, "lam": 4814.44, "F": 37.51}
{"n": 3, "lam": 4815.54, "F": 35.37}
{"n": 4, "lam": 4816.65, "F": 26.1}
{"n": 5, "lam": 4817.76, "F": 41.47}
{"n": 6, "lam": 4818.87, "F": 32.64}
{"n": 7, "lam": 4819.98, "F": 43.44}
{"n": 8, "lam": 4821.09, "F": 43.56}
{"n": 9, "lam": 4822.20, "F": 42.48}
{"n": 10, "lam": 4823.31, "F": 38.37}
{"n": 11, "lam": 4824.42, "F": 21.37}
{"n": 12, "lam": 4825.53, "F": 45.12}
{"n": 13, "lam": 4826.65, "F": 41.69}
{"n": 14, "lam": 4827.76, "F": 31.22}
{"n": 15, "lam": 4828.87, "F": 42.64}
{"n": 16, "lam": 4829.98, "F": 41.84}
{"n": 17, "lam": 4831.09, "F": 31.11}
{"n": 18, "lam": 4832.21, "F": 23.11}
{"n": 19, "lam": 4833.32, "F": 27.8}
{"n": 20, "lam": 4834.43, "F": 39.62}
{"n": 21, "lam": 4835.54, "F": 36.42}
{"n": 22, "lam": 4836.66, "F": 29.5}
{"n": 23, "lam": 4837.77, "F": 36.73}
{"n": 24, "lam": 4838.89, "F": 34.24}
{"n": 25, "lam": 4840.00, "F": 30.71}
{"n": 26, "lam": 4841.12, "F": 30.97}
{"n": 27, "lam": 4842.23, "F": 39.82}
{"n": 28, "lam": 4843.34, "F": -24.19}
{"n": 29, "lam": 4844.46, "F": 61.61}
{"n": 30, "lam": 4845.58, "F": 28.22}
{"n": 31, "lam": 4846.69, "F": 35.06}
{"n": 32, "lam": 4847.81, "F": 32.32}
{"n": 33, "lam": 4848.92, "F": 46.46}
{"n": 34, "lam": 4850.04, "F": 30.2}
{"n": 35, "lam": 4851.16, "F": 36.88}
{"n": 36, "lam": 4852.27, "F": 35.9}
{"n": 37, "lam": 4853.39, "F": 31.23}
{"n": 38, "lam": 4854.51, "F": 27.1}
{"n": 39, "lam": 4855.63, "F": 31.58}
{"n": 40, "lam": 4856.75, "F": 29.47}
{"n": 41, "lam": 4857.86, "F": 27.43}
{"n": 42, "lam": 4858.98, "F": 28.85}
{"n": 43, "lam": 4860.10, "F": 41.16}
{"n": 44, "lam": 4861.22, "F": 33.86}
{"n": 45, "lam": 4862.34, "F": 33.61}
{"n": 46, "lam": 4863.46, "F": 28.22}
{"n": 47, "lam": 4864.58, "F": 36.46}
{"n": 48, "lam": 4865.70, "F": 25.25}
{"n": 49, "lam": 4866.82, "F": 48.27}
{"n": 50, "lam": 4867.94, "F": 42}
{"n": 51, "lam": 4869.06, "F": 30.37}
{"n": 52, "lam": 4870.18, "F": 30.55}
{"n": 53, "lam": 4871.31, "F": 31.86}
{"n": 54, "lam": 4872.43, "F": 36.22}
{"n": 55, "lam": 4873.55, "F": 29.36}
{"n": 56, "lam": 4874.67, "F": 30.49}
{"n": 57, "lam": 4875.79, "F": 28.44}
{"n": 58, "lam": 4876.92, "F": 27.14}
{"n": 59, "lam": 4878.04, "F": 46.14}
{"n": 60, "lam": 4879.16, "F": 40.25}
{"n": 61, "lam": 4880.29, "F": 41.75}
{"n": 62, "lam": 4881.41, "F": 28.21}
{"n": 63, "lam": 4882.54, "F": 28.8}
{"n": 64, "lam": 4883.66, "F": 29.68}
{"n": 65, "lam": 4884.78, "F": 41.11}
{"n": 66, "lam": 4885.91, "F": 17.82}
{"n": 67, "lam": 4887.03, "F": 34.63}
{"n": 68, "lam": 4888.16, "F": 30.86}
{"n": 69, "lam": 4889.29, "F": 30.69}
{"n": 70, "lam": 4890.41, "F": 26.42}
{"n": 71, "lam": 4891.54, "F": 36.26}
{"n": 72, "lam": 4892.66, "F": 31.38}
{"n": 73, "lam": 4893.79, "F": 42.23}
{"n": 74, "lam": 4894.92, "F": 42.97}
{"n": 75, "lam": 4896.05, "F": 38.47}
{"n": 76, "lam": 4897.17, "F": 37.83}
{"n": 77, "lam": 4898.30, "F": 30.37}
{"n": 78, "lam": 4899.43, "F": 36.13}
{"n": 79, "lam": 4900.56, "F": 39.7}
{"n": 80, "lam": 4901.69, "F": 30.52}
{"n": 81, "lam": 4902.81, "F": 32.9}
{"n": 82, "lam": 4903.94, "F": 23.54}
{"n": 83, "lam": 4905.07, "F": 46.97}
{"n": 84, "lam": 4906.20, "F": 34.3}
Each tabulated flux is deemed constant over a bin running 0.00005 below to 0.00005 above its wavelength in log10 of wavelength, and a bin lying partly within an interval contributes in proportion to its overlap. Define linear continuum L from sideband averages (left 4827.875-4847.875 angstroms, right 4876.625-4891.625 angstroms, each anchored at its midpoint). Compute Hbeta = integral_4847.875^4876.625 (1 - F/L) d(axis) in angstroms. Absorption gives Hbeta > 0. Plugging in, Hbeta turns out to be -0.6 angstroms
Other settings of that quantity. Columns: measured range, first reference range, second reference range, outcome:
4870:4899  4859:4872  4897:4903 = 0.8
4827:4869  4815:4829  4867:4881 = 3.4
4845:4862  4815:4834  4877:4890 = 0.7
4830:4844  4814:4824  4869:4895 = 2.9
